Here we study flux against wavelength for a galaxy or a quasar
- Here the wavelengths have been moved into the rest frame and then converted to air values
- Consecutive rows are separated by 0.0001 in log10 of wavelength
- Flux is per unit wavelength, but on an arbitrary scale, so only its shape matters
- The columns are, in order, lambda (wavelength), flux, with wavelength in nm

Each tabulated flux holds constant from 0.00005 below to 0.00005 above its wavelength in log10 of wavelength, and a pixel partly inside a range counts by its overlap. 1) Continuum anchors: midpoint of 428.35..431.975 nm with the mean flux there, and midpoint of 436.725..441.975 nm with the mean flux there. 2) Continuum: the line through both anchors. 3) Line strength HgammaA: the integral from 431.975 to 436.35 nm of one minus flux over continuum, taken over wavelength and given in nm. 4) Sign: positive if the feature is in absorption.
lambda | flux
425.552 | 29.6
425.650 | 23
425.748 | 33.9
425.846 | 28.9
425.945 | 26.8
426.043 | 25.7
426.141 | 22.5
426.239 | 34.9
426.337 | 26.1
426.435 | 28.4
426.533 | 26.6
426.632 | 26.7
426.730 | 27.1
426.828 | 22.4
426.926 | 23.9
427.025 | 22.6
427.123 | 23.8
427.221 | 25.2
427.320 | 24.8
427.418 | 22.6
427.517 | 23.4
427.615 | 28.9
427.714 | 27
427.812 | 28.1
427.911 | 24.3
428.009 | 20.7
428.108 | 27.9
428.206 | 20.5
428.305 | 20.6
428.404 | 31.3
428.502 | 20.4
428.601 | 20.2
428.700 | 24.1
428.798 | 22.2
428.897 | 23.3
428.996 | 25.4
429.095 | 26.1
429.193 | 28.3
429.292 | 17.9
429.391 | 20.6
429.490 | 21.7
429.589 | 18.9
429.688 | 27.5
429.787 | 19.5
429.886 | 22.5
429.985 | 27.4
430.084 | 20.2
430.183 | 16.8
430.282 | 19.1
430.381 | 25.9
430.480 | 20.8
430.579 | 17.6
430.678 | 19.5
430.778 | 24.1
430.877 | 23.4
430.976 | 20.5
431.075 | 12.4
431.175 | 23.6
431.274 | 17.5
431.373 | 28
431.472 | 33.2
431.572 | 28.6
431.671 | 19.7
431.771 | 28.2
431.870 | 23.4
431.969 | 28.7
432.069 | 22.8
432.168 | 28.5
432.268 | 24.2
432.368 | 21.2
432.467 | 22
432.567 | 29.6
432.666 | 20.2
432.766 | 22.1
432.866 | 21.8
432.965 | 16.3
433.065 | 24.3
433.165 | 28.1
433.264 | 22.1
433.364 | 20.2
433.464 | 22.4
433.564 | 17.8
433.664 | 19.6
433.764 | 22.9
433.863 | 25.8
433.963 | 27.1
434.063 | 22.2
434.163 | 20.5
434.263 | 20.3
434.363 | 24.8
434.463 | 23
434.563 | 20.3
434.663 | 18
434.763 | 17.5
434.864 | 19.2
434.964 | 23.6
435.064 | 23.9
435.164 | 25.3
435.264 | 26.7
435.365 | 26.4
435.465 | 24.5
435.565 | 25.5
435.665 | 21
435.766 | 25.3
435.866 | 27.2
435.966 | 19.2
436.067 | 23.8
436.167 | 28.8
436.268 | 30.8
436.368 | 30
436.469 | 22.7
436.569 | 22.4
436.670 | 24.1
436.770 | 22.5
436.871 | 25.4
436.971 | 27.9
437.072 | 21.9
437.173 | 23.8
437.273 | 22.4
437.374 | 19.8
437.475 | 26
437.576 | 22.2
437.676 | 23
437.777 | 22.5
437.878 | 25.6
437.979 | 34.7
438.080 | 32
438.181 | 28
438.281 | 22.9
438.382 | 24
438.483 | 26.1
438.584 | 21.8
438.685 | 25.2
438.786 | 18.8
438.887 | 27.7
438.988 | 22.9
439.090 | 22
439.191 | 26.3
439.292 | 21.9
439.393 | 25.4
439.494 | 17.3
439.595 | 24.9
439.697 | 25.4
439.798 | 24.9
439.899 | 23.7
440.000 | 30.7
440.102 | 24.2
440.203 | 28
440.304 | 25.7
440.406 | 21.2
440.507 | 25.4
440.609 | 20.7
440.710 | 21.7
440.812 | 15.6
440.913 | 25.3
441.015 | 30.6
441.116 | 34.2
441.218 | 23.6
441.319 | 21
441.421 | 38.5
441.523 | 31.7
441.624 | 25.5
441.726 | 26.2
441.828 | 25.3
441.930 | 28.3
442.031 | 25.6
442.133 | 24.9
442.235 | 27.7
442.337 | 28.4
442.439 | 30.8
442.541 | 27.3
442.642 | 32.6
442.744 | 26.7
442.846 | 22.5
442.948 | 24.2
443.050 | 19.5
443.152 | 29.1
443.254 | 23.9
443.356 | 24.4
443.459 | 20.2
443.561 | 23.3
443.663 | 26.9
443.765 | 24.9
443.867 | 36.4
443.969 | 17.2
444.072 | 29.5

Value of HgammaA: 0.10 nm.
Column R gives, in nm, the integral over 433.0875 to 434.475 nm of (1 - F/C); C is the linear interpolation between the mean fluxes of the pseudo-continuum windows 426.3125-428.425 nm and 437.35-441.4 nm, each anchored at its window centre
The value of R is 0.123 nm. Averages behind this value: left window 25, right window 24.7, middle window 22.7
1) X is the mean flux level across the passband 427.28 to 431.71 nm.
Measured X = 23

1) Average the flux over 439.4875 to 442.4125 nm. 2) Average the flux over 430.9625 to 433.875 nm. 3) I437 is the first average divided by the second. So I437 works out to 1.1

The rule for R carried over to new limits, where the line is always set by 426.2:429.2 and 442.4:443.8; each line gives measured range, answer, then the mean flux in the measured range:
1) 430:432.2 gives 0.196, 22.9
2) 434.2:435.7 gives 0.151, 22.7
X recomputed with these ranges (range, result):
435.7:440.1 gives 24.7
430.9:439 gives 23.8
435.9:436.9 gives 25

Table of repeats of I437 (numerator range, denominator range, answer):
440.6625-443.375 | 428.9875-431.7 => 1.19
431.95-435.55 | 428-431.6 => 1.01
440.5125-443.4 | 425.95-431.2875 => 1.12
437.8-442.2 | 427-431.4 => 1.12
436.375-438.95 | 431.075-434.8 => 1.07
